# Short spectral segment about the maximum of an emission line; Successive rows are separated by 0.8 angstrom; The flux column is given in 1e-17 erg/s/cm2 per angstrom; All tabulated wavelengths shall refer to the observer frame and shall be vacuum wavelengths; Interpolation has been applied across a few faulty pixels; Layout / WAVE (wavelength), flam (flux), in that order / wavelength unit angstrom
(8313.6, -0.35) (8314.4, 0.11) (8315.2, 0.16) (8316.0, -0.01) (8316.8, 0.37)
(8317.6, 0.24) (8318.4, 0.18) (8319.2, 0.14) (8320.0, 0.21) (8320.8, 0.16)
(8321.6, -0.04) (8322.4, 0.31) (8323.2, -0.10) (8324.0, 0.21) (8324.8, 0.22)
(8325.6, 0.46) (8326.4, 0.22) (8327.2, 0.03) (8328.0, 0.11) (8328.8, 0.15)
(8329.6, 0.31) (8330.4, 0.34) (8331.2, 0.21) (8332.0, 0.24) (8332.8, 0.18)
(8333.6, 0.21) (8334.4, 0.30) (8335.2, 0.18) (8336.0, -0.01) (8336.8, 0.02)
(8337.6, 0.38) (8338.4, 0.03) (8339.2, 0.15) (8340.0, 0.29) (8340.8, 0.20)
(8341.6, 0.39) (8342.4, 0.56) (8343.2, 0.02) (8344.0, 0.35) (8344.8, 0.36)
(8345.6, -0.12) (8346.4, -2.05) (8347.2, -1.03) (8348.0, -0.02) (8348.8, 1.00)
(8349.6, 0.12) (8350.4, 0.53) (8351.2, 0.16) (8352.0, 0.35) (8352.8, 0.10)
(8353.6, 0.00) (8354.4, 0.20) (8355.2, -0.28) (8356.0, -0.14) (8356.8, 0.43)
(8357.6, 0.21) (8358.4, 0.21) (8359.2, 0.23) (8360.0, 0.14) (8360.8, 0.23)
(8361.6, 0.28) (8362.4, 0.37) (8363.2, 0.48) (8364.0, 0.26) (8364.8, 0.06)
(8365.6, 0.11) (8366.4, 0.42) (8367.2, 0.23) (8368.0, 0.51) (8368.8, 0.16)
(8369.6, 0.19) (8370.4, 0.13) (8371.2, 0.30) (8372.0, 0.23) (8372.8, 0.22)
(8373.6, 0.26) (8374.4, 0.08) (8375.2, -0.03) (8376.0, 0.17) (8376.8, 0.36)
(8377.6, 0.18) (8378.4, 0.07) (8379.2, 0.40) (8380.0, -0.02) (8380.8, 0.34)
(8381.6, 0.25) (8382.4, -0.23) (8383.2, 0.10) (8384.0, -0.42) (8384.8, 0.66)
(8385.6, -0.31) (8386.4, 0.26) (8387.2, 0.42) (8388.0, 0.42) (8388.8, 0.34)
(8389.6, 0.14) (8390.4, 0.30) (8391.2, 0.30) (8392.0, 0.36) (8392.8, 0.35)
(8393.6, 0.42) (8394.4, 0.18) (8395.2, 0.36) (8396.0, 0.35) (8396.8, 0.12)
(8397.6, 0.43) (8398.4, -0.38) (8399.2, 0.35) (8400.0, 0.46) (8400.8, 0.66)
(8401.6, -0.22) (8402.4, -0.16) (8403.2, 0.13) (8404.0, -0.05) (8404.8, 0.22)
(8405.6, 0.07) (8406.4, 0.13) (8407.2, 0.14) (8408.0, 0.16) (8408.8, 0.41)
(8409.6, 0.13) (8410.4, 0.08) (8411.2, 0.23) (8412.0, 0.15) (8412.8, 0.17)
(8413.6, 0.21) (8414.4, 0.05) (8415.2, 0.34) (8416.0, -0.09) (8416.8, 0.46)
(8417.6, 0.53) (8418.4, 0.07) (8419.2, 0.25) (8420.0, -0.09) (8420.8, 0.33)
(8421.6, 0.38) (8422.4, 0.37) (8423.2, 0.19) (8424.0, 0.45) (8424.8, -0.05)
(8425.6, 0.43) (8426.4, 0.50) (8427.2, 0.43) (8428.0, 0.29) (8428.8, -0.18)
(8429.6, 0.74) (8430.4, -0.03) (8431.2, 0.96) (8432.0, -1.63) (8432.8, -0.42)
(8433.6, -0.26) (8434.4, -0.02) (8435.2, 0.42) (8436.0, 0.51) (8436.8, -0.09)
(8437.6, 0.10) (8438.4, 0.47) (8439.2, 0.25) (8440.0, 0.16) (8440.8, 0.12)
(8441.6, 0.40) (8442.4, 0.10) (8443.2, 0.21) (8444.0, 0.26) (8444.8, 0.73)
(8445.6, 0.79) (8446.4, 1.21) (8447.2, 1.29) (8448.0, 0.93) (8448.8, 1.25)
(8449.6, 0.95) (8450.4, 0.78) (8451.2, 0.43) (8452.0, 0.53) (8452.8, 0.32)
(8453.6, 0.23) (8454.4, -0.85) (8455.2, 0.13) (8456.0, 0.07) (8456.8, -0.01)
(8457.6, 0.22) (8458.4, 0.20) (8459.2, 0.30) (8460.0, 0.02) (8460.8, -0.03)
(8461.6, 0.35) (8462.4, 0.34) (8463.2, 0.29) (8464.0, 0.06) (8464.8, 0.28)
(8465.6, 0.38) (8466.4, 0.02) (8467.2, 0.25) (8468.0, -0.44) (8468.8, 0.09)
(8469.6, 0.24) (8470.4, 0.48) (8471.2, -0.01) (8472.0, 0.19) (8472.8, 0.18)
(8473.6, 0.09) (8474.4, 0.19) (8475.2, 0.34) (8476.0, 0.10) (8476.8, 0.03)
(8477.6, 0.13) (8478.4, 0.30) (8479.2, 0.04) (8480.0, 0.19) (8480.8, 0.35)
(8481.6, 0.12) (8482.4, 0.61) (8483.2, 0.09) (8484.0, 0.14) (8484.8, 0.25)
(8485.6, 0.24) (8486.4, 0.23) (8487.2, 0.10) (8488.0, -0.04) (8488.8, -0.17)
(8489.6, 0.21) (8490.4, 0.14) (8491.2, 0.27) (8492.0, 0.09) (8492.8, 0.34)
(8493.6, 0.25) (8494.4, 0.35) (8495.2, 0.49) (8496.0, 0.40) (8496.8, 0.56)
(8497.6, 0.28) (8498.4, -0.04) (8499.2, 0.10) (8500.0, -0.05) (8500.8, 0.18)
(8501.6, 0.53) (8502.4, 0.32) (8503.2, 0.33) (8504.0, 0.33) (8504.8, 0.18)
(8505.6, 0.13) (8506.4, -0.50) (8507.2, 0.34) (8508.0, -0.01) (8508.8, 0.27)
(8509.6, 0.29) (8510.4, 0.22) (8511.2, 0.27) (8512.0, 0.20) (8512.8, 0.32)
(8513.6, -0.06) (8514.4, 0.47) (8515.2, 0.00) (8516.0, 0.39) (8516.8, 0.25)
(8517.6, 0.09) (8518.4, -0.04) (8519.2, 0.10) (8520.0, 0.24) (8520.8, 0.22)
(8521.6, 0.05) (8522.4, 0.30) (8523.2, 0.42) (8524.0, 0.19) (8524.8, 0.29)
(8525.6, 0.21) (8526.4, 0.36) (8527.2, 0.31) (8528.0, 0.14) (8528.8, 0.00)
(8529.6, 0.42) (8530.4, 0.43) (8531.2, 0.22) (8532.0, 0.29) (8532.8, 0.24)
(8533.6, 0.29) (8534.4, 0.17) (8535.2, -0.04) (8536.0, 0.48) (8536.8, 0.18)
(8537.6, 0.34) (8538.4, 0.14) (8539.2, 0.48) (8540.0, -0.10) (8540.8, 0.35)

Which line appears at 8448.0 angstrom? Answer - Hbeta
